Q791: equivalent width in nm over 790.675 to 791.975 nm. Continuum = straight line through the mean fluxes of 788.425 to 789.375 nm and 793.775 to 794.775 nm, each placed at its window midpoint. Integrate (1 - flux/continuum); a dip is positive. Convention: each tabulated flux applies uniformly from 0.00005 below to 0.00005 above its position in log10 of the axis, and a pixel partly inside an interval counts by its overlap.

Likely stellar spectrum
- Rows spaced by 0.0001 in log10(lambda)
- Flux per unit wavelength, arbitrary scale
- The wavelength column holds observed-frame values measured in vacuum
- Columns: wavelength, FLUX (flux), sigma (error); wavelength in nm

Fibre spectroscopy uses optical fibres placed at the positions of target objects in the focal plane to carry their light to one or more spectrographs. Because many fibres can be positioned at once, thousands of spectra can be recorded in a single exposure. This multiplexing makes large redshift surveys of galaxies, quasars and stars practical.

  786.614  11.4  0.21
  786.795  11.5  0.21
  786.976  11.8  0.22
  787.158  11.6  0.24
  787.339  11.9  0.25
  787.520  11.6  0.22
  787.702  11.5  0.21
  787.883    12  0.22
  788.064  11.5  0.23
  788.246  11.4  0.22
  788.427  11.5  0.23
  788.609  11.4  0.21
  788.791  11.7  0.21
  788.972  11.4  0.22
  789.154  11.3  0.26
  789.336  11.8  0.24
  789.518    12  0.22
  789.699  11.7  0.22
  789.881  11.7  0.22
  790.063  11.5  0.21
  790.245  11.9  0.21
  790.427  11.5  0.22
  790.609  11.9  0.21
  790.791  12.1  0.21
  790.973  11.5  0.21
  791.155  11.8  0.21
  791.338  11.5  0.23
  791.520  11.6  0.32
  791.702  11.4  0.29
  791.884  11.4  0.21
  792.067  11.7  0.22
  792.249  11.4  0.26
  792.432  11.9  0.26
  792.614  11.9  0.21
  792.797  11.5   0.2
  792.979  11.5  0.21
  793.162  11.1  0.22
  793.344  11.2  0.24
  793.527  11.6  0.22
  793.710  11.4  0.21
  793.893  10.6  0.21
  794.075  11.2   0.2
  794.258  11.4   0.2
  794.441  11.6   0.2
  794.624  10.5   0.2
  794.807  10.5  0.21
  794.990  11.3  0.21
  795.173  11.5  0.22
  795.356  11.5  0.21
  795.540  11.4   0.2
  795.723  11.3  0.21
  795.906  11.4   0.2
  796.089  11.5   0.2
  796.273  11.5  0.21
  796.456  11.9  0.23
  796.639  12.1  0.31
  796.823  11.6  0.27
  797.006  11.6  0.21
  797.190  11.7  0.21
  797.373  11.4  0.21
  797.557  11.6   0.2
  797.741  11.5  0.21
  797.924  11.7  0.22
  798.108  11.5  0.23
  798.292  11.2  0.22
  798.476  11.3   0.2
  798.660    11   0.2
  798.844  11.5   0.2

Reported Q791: -0.04 nm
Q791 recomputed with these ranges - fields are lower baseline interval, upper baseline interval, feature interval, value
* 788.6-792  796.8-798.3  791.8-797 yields 0.081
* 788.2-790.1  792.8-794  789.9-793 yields -0.065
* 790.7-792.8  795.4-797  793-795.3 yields 0.087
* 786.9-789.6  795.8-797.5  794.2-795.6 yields 0.051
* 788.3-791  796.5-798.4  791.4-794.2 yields 0.050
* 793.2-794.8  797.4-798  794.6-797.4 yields -0.015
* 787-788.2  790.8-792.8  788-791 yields 0.003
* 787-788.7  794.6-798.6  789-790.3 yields -0.012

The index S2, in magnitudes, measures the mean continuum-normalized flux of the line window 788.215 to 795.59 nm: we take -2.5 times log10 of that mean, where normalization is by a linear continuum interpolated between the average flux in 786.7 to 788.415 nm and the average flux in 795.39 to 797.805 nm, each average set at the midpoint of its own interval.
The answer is 0.01 mag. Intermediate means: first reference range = 11.6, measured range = 11.5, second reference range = 11.6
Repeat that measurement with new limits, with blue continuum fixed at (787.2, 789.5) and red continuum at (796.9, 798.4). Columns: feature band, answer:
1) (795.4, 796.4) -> 0.01 mag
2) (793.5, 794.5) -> 0.03 mag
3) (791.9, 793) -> -0.01 mag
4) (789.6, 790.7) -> -0.01 mag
